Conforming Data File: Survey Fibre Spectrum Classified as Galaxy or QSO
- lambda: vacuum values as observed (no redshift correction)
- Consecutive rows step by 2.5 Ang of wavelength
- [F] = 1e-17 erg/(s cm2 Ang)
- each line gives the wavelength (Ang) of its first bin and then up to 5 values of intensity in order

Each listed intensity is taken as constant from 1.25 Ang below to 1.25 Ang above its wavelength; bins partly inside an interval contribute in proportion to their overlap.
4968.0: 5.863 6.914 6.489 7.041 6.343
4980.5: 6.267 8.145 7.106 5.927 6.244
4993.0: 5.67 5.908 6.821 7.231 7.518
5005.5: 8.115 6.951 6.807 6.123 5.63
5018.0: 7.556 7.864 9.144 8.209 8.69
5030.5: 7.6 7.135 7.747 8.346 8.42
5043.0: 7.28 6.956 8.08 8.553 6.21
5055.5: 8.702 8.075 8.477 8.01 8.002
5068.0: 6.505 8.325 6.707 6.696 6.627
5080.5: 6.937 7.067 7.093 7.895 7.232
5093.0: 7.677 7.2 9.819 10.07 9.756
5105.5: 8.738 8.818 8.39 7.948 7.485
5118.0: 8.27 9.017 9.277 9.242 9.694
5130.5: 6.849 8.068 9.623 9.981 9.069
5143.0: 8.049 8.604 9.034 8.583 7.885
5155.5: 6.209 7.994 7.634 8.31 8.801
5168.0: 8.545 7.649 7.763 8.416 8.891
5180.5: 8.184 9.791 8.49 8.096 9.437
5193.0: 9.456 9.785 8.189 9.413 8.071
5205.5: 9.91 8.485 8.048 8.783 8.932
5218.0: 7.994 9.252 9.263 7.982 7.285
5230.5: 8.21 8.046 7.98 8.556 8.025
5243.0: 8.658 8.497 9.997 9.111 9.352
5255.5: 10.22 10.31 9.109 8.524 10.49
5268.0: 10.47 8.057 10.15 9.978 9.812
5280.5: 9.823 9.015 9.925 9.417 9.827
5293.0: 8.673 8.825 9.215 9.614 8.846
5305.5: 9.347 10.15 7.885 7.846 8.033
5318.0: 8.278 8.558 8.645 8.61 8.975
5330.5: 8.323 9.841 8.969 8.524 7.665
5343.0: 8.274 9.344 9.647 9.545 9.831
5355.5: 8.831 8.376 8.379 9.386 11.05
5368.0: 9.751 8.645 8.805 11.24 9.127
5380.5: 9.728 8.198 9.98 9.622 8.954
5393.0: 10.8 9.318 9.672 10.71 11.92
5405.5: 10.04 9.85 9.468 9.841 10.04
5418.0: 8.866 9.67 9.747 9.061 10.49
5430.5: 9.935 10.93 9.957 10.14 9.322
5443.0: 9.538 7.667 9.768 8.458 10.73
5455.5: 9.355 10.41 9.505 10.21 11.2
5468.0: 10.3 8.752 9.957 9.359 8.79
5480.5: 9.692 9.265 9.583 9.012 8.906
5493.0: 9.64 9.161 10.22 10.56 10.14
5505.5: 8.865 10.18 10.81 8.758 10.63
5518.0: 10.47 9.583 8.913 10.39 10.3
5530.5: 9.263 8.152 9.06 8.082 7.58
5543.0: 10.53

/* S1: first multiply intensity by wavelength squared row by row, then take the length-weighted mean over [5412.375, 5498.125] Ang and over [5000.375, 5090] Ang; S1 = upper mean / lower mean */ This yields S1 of 1.49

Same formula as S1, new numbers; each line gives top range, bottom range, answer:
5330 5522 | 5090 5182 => 1.27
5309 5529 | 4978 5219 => 1.34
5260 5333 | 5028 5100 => 1.30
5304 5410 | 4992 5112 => 1.36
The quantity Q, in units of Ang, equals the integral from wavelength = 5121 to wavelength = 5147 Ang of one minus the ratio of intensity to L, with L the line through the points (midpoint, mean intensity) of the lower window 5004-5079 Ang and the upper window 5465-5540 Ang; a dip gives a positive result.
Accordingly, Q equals -2.8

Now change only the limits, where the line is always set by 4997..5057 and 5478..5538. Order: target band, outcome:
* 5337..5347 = 0.5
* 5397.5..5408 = -1.6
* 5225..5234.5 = 0.6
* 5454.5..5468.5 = -1.2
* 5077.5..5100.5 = 0.5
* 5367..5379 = -0.7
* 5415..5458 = -1.7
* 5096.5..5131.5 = -3.9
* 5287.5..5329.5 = -0.5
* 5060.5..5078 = 0.8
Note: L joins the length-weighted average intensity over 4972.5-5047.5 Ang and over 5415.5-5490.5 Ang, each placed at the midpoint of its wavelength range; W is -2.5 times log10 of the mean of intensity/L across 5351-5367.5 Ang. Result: -0.026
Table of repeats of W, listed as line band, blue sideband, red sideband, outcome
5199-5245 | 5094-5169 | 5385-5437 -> 0.06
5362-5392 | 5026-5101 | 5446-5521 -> -0.04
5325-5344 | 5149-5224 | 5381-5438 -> 0.09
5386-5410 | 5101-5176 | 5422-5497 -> -0.07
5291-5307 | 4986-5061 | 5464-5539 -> -0.06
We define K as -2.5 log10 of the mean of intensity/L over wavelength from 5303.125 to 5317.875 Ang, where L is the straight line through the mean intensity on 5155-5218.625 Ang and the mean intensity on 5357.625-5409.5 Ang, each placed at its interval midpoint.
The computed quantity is 0.08 mag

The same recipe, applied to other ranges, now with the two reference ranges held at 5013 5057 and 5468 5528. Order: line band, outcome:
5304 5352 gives 0.02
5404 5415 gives -0.06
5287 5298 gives -0.05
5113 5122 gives -0.02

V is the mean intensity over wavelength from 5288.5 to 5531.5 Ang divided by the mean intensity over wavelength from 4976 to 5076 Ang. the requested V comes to 1.29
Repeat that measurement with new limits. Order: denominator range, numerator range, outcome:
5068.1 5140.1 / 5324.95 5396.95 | 1.12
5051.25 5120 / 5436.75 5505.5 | 1.22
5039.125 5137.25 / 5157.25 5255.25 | 1.07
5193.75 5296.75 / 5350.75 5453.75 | 1.07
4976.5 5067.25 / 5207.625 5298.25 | 1.22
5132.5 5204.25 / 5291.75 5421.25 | 1.08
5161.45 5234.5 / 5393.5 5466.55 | 1.15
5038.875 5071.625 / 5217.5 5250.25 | 1.08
